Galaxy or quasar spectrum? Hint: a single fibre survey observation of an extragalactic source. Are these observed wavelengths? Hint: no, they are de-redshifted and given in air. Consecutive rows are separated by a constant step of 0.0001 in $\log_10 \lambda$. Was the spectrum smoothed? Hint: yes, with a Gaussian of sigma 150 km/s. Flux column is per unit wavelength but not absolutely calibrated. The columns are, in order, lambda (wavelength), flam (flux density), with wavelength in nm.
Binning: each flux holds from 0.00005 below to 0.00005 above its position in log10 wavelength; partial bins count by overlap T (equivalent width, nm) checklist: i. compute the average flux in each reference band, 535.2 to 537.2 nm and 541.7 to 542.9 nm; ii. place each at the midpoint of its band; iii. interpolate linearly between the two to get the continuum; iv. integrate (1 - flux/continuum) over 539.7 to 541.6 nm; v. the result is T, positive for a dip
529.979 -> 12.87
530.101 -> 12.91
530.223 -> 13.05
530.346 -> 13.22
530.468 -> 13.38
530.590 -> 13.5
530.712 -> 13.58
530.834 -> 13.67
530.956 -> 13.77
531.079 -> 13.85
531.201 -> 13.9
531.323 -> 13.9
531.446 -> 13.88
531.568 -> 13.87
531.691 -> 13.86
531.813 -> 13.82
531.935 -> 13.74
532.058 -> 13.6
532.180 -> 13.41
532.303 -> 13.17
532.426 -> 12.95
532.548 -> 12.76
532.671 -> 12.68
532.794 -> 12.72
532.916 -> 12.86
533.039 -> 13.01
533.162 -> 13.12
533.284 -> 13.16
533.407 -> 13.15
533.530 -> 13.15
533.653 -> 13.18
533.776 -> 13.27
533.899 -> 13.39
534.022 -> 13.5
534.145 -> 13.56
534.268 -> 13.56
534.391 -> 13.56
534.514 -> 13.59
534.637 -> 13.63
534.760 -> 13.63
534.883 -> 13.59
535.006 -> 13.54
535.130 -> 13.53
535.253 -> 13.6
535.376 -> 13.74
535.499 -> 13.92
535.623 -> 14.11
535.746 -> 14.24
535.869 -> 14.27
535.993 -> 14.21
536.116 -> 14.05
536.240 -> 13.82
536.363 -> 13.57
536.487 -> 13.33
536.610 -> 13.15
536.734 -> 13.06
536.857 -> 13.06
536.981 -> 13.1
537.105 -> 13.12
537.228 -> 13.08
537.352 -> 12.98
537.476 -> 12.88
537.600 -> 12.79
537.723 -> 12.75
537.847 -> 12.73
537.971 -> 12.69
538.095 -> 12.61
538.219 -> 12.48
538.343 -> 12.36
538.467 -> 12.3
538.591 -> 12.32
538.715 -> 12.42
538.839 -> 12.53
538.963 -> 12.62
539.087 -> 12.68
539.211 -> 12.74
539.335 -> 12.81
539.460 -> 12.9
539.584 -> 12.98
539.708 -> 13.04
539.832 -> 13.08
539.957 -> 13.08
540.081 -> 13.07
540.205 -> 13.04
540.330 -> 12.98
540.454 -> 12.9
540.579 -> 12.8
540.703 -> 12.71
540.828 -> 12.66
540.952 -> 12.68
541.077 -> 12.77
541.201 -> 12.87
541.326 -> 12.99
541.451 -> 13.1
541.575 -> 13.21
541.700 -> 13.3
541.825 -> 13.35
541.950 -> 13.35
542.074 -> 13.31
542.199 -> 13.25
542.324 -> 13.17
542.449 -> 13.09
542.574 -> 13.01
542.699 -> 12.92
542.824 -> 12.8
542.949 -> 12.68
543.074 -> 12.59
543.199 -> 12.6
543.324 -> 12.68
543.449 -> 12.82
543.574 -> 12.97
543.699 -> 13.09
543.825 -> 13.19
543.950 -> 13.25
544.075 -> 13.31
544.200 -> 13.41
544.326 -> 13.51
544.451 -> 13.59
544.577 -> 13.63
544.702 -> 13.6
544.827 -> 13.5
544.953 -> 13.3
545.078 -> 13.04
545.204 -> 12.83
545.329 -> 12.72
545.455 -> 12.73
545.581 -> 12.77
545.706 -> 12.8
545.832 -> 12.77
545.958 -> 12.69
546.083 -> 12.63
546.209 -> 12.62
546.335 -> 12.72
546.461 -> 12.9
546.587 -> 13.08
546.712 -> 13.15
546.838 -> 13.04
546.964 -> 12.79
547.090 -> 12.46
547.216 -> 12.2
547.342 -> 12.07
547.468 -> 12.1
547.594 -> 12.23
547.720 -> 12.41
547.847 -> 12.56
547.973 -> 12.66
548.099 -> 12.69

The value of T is 0.05 nm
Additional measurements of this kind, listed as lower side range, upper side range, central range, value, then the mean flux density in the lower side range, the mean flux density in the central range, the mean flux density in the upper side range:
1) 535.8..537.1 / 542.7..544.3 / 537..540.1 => 0.14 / 13.5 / 12.8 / 13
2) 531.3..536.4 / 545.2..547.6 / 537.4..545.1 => 0.04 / 13.5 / 13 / 12.7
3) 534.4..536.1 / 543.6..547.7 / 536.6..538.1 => 0.08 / 13.8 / 12.9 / 12.9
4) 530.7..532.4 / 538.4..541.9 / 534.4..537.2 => -0.07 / 13.7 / 13.6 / 12.9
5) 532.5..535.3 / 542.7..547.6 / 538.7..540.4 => 0.03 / 13.3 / 12.9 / 12.9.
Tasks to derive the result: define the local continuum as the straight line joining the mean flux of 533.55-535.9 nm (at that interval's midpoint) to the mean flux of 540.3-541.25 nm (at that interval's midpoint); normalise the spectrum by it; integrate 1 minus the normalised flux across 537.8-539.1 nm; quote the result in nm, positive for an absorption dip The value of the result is 0.06 nm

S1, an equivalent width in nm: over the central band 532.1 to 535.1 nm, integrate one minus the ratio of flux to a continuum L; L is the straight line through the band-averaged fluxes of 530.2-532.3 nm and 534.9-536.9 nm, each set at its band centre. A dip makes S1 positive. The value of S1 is 0.09 nm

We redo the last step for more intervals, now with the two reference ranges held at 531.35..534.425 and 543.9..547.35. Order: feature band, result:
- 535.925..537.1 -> -0.02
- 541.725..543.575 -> 0.01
